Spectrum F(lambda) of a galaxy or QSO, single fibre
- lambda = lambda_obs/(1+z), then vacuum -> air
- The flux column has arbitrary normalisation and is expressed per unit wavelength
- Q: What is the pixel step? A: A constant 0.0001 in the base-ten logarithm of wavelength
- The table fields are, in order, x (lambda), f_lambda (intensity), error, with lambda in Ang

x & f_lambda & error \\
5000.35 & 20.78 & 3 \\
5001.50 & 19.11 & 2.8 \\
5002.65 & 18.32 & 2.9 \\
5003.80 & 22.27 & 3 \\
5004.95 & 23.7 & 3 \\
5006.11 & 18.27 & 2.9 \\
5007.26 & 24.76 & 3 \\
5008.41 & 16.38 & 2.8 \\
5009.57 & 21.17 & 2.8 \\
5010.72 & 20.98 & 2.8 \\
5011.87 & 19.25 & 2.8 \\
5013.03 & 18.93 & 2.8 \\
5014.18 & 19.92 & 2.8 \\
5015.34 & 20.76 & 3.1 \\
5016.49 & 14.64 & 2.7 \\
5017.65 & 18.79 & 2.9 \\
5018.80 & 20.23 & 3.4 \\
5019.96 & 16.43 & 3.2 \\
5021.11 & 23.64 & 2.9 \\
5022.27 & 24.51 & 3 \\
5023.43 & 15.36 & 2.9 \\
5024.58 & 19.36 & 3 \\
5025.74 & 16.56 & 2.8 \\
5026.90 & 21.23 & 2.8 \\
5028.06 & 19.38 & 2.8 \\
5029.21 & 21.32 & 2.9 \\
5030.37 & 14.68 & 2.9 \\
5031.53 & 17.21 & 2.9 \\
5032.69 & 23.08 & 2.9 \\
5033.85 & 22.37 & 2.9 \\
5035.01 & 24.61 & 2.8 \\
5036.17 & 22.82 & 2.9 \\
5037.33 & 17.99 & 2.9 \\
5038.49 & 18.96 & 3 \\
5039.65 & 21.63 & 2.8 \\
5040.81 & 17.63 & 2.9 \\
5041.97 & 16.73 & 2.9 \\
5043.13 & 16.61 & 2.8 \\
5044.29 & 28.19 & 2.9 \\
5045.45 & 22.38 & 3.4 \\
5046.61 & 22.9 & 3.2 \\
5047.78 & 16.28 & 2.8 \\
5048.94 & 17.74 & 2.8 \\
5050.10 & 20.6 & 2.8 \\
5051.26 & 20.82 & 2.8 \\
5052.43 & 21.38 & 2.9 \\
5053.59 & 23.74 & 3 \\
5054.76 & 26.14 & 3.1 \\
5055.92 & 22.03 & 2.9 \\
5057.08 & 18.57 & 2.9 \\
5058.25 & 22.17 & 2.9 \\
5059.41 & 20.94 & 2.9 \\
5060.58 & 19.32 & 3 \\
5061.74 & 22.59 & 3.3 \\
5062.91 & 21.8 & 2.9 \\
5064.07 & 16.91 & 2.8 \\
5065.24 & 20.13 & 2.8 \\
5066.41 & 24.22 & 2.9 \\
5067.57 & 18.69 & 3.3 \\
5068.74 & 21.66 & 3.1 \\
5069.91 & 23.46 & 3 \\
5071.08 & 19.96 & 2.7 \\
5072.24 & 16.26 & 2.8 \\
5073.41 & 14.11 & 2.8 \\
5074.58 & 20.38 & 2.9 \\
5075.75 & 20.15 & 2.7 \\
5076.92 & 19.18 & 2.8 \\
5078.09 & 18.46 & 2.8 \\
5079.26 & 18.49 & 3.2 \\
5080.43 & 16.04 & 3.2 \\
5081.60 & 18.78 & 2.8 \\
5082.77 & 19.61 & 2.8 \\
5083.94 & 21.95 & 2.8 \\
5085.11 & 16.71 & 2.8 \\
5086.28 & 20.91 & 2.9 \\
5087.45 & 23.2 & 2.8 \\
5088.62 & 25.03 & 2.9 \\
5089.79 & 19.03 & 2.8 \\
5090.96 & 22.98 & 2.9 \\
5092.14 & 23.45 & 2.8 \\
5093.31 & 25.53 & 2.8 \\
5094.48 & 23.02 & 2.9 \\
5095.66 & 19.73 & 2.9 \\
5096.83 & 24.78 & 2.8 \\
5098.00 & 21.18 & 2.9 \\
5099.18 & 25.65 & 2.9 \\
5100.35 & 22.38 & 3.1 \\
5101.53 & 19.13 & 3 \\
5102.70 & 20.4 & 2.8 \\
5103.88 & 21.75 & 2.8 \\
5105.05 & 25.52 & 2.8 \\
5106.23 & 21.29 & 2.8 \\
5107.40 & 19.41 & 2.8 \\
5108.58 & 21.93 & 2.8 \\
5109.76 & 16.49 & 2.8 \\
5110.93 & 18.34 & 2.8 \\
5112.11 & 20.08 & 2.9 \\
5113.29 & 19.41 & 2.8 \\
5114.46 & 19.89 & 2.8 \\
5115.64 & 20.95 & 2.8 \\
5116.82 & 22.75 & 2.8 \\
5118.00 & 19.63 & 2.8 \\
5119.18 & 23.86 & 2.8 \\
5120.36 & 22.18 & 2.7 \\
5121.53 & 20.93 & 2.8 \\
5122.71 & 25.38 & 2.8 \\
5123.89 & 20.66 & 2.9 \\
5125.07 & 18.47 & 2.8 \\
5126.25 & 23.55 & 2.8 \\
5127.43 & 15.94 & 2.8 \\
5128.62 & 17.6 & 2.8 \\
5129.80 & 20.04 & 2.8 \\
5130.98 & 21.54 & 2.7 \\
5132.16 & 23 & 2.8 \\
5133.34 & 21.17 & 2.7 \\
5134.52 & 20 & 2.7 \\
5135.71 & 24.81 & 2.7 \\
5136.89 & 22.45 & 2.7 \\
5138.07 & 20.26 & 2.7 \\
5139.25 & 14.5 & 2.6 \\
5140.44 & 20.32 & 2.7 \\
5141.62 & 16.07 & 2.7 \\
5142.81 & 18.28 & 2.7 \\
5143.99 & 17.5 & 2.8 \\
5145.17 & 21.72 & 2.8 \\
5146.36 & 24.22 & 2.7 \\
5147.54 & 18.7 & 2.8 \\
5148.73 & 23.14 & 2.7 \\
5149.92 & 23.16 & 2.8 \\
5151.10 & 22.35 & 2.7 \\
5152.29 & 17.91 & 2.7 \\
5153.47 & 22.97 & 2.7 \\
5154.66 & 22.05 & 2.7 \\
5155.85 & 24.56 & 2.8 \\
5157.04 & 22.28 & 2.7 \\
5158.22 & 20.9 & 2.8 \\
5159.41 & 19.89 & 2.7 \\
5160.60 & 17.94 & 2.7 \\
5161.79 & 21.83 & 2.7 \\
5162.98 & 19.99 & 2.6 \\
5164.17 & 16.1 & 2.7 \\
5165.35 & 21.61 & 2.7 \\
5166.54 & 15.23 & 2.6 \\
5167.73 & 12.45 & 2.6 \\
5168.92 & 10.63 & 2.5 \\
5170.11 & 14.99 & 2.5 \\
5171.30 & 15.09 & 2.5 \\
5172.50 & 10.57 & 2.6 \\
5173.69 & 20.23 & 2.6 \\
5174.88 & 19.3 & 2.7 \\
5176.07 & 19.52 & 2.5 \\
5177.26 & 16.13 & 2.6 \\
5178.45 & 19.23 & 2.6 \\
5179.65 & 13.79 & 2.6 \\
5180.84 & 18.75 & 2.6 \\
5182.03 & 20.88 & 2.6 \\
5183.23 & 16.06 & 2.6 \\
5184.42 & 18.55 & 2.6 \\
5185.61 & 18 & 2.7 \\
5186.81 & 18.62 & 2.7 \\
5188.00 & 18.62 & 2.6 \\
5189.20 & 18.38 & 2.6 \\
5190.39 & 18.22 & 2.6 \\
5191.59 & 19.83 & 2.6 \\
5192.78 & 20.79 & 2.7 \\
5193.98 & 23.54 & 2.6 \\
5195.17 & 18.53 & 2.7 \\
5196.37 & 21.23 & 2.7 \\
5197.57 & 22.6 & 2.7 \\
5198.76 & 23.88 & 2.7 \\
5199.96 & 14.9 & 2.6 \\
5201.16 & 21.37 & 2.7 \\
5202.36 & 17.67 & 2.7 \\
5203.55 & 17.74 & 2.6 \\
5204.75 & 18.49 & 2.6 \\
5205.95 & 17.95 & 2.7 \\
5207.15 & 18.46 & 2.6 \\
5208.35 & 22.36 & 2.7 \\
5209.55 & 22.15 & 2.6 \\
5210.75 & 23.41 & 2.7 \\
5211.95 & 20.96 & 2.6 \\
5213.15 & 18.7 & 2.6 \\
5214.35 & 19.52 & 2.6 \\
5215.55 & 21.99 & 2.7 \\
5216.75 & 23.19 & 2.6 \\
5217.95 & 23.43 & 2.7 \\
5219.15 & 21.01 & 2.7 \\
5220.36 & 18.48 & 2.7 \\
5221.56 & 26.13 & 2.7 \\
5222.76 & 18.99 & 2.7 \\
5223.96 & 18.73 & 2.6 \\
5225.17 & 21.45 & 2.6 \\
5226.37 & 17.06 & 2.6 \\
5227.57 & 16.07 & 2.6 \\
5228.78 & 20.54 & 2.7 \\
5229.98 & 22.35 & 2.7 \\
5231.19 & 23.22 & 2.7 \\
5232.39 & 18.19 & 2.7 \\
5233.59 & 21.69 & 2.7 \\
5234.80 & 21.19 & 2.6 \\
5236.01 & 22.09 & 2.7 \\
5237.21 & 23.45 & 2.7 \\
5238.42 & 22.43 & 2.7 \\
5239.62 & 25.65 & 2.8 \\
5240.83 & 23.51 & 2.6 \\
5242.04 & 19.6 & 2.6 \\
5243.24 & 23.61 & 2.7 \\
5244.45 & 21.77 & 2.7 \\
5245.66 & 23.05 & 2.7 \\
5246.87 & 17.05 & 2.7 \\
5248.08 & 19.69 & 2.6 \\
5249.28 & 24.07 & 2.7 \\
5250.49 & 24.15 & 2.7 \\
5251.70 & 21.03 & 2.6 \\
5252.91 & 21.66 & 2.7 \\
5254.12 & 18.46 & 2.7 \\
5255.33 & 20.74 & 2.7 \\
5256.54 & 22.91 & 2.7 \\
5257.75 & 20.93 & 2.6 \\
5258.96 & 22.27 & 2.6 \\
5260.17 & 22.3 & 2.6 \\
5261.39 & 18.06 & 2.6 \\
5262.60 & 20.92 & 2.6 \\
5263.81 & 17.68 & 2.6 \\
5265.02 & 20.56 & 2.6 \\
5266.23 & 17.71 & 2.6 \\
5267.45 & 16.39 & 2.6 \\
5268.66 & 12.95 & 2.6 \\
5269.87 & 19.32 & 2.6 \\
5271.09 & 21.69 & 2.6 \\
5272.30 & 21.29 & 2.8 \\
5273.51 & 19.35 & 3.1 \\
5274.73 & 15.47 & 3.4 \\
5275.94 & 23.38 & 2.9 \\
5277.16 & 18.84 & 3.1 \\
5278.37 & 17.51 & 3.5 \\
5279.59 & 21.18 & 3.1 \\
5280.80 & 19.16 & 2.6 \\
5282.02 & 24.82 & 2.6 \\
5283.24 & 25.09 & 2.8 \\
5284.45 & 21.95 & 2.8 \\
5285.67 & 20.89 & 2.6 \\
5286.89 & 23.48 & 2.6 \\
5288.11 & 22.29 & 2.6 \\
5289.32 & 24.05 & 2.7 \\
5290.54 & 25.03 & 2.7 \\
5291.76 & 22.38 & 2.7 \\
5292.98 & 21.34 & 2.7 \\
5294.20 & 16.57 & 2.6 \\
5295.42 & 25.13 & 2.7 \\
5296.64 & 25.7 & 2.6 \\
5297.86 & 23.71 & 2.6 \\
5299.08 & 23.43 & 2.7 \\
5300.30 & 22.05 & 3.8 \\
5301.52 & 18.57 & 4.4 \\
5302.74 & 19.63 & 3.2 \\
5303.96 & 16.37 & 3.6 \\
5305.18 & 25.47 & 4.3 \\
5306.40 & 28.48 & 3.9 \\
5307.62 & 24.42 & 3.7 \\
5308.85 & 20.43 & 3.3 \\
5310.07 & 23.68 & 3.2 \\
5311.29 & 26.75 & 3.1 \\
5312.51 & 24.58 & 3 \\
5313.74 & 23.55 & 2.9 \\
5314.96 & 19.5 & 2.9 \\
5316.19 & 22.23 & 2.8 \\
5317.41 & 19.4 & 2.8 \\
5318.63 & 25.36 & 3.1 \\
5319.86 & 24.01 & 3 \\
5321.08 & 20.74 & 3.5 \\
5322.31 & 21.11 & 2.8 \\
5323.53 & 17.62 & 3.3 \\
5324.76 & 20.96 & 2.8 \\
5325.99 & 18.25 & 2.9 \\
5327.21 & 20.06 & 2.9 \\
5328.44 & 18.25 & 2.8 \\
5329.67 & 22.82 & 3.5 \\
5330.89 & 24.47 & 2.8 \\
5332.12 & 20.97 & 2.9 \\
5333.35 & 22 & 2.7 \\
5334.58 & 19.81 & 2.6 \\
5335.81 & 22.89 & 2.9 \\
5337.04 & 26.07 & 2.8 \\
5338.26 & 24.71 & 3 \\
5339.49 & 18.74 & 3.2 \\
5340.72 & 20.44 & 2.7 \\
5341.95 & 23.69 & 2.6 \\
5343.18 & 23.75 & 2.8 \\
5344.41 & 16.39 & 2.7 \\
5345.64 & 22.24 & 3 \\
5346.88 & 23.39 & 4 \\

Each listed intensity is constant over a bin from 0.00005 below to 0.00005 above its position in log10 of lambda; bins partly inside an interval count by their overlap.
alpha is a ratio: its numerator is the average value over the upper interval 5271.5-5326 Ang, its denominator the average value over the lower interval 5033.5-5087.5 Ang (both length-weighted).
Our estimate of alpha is 1.08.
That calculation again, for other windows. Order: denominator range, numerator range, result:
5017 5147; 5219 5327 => 1.04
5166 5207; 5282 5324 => 1.25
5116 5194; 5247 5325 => 1.10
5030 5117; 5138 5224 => 0.94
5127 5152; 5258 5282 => 0.96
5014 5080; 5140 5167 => 1.02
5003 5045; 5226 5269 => 1.04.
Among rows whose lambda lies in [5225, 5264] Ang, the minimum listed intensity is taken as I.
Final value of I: 16.07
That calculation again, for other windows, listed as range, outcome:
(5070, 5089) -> 14.11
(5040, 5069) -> 16.28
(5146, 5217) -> 10.57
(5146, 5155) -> 17.91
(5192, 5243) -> 14.9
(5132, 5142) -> 14.5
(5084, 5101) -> 16.71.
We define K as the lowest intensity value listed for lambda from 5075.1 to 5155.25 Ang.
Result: 14.5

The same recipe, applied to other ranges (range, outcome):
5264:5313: 12.95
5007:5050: 14.64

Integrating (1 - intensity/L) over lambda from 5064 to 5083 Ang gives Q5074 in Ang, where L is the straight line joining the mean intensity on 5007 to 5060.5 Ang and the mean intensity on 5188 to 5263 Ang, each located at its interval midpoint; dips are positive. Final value 1.0 Ang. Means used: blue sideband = 20.2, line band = 19.2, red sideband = 20.9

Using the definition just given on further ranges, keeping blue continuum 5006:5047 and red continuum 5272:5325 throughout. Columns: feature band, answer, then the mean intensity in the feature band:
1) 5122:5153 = 0.5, 20.5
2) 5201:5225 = 0.9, 20.5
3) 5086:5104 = -1.7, 22.4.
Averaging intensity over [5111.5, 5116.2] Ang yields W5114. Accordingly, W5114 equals 20.1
